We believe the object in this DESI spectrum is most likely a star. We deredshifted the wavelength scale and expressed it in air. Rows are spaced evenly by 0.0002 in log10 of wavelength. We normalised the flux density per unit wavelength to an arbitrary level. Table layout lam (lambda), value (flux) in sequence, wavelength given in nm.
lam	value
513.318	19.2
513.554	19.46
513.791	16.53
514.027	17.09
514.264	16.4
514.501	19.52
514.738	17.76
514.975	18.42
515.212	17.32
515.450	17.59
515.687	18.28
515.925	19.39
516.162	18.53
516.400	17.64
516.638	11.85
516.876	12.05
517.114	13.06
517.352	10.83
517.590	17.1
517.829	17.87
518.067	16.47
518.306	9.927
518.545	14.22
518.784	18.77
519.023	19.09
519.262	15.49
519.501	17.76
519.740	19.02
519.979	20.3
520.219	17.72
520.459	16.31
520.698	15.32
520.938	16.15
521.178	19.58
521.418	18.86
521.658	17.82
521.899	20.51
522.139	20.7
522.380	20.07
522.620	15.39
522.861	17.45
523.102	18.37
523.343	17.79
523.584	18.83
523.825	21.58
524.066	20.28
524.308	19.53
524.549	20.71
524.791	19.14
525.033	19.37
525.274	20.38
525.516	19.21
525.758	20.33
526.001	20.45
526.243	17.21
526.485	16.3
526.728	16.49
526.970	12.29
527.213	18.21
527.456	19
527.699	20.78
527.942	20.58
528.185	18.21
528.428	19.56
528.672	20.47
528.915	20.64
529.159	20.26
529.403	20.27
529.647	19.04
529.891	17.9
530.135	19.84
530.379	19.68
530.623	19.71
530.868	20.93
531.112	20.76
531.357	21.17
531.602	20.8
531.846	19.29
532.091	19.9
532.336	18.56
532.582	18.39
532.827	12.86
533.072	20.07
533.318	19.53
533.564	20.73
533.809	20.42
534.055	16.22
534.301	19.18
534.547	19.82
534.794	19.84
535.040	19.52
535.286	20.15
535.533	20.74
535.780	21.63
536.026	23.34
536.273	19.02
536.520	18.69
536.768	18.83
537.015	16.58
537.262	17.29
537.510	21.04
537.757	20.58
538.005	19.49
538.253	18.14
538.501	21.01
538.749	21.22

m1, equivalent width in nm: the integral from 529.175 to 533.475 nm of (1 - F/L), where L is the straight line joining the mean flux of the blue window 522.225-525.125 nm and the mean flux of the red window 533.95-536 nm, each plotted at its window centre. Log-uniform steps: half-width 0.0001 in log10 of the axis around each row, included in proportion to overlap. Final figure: 0.05 nm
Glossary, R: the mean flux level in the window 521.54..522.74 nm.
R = 18.9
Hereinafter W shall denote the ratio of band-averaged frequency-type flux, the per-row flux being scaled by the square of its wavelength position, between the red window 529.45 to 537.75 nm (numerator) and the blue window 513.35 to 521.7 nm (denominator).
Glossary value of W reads 1.23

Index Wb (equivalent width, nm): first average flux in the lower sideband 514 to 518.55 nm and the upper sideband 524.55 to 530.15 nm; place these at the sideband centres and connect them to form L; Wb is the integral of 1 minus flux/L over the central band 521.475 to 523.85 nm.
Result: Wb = -0.13 nm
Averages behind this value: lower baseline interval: 16.1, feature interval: 18.7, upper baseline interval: 19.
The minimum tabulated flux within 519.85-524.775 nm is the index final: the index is 15.32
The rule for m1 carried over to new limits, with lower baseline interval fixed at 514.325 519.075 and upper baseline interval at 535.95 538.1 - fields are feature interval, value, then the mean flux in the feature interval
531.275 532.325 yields -0.09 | 20.1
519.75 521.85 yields -0.13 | 17.9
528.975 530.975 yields -0.16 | 19.7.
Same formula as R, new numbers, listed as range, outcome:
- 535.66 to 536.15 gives 22.5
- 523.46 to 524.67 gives 20.2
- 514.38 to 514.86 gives 18.6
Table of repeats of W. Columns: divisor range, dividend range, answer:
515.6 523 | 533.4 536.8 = 1.25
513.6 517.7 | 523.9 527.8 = 1.18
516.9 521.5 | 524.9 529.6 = 1.19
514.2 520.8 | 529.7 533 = 1.22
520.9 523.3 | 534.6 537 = 1.14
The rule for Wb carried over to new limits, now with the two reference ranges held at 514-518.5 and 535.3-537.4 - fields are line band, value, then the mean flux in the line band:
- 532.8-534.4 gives 0.03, 18.8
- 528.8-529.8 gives -0.09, 20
